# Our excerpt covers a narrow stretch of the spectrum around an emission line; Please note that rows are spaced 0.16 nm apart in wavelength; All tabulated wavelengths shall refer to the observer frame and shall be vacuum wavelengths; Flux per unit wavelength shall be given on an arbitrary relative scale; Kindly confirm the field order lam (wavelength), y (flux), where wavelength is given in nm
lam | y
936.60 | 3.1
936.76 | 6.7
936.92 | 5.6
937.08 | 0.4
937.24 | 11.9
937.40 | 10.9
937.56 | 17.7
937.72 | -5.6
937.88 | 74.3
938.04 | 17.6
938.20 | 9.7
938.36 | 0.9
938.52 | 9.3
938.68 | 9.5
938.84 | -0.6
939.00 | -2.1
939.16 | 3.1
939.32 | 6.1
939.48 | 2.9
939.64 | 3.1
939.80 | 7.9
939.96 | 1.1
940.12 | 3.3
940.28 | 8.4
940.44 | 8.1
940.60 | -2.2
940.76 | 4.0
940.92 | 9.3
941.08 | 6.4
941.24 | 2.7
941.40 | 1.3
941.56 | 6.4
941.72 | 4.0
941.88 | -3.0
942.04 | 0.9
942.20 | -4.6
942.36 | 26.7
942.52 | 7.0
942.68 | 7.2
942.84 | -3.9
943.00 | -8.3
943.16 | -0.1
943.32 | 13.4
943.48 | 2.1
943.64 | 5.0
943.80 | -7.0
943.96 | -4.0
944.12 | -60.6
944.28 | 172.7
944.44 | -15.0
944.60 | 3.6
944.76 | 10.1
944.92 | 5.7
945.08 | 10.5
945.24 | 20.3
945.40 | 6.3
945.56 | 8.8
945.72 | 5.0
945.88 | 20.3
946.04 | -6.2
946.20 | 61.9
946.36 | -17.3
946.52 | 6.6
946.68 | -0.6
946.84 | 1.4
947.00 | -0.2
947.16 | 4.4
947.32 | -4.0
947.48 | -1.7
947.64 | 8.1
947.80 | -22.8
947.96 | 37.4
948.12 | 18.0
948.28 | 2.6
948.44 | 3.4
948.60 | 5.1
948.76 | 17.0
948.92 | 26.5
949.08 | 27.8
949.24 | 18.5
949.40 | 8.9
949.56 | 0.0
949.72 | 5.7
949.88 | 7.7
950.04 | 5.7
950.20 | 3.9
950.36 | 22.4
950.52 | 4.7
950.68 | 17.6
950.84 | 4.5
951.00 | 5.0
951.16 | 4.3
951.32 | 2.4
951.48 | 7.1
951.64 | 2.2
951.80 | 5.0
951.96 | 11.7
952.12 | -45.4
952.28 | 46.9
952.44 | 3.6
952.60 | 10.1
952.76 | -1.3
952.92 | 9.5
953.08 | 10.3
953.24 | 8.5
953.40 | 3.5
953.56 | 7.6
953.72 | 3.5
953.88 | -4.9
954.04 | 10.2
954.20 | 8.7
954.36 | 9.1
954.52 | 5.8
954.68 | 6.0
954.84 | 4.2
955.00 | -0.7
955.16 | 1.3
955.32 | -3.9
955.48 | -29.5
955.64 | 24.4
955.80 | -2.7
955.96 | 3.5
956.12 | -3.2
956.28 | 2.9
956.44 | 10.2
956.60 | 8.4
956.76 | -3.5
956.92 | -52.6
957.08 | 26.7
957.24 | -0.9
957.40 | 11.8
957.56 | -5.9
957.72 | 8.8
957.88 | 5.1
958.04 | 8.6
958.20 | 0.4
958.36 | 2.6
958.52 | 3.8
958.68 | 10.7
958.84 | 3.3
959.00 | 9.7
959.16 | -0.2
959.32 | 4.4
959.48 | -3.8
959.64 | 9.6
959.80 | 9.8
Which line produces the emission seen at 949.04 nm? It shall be H-beta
